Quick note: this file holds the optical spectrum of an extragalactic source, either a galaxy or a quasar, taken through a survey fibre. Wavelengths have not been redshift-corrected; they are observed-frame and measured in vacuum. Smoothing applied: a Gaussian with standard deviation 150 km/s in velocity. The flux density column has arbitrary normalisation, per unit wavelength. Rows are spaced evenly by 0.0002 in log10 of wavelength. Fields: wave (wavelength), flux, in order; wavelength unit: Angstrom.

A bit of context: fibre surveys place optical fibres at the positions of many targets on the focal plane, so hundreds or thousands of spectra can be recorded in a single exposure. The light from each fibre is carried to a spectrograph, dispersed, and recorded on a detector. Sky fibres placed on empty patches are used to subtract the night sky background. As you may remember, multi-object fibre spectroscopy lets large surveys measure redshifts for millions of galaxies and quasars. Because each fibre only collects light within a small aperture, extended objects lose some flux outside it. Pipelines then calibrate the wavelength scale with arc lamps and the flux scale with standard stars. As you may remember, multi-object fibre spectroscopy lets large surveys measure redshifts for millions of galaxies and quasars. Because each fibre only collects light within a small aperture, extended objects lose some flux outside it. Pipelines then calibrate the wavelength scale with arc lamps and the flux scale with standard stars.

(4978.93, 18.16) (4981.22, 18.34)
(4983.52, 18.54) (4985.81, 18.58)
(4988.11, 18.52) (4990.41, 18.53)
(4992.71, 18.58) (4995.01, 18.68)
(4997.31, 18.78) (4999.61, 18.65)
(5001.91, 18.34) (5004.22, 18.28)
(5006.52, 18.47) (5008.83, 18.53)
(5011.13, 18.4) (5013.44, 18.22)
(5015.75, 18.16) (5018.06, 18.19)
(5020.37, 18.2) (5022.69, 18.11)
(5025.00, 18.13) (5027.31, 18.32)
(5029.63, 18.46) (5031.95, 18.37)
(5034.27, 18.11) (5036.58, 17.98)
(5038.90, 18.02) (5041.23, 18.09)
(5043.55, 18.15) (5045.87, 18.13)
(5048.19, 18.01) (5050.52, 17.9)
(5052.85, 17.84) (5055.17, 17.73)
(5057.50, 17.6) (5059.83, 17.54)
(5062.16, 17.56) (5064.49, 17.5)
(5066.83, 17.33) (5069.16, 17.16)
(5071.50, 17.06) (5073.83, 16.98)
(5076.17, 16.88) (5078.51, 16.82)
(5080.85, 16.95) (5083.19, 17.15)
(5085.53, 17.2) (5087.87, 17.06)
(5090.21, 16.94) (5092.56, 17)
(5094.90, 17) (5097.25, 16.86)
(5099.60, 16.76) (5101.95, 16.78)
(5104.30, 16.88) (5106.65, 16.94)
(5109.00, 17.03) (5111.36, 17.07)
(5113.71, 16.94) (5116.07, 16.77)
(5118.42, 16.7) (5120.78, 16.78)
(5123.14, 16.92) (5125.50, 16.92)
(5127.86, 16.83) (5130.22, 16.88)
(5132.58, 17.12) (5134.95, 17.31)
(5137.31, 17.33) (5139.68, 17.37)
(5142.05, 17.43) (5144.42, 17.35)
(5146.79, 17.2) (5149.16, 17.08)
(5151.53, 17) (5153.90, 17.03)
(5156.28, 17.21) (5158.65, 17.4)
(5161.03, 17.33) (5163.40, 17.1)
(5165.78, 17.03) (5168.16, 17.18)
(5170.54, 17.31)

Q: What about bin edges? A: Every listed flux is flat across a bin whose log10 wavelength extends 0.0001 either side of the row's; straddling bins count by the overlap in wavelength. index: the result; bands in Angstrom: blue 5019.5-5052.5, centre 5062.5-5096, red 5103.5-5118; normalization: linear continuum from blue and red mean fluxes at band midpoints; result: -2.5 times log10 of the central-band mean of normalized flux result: 0.02 mag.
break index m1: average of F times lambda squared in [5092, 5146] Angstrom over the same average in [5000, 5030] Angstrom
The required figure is 1.0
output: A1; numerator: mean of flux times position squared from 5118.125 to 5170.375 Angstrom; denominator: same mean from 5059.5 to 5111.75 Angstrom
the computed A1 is 1.03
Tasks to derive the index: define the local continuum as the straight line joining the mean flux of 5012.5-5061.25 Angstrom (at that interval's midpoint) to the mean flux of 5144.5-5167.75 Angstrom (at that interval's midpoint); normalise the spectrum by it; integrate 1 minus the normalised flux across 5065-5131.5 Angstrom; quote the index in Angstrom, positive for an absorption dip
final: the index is 2.4 Angstrom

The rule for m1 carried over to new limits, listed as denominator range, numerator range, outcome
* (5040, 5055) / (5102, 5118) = 0.96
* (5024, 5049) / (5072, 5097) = 0.95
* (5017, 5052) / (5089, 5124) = 0.96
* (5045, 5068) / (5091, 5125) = 0.97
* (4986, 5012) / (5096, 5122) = 0.95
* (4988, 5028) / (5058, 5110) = 0.96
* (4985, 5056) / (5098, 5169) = 0.98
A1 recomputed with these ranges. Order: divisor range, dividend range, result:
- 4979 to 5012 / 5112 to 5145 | 0.97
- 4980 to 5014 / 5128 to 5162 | 0.99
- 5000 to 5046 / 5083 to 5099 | 0.96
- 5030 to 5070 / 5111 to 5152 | 0.99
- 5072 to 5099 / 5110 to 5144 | 1.02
